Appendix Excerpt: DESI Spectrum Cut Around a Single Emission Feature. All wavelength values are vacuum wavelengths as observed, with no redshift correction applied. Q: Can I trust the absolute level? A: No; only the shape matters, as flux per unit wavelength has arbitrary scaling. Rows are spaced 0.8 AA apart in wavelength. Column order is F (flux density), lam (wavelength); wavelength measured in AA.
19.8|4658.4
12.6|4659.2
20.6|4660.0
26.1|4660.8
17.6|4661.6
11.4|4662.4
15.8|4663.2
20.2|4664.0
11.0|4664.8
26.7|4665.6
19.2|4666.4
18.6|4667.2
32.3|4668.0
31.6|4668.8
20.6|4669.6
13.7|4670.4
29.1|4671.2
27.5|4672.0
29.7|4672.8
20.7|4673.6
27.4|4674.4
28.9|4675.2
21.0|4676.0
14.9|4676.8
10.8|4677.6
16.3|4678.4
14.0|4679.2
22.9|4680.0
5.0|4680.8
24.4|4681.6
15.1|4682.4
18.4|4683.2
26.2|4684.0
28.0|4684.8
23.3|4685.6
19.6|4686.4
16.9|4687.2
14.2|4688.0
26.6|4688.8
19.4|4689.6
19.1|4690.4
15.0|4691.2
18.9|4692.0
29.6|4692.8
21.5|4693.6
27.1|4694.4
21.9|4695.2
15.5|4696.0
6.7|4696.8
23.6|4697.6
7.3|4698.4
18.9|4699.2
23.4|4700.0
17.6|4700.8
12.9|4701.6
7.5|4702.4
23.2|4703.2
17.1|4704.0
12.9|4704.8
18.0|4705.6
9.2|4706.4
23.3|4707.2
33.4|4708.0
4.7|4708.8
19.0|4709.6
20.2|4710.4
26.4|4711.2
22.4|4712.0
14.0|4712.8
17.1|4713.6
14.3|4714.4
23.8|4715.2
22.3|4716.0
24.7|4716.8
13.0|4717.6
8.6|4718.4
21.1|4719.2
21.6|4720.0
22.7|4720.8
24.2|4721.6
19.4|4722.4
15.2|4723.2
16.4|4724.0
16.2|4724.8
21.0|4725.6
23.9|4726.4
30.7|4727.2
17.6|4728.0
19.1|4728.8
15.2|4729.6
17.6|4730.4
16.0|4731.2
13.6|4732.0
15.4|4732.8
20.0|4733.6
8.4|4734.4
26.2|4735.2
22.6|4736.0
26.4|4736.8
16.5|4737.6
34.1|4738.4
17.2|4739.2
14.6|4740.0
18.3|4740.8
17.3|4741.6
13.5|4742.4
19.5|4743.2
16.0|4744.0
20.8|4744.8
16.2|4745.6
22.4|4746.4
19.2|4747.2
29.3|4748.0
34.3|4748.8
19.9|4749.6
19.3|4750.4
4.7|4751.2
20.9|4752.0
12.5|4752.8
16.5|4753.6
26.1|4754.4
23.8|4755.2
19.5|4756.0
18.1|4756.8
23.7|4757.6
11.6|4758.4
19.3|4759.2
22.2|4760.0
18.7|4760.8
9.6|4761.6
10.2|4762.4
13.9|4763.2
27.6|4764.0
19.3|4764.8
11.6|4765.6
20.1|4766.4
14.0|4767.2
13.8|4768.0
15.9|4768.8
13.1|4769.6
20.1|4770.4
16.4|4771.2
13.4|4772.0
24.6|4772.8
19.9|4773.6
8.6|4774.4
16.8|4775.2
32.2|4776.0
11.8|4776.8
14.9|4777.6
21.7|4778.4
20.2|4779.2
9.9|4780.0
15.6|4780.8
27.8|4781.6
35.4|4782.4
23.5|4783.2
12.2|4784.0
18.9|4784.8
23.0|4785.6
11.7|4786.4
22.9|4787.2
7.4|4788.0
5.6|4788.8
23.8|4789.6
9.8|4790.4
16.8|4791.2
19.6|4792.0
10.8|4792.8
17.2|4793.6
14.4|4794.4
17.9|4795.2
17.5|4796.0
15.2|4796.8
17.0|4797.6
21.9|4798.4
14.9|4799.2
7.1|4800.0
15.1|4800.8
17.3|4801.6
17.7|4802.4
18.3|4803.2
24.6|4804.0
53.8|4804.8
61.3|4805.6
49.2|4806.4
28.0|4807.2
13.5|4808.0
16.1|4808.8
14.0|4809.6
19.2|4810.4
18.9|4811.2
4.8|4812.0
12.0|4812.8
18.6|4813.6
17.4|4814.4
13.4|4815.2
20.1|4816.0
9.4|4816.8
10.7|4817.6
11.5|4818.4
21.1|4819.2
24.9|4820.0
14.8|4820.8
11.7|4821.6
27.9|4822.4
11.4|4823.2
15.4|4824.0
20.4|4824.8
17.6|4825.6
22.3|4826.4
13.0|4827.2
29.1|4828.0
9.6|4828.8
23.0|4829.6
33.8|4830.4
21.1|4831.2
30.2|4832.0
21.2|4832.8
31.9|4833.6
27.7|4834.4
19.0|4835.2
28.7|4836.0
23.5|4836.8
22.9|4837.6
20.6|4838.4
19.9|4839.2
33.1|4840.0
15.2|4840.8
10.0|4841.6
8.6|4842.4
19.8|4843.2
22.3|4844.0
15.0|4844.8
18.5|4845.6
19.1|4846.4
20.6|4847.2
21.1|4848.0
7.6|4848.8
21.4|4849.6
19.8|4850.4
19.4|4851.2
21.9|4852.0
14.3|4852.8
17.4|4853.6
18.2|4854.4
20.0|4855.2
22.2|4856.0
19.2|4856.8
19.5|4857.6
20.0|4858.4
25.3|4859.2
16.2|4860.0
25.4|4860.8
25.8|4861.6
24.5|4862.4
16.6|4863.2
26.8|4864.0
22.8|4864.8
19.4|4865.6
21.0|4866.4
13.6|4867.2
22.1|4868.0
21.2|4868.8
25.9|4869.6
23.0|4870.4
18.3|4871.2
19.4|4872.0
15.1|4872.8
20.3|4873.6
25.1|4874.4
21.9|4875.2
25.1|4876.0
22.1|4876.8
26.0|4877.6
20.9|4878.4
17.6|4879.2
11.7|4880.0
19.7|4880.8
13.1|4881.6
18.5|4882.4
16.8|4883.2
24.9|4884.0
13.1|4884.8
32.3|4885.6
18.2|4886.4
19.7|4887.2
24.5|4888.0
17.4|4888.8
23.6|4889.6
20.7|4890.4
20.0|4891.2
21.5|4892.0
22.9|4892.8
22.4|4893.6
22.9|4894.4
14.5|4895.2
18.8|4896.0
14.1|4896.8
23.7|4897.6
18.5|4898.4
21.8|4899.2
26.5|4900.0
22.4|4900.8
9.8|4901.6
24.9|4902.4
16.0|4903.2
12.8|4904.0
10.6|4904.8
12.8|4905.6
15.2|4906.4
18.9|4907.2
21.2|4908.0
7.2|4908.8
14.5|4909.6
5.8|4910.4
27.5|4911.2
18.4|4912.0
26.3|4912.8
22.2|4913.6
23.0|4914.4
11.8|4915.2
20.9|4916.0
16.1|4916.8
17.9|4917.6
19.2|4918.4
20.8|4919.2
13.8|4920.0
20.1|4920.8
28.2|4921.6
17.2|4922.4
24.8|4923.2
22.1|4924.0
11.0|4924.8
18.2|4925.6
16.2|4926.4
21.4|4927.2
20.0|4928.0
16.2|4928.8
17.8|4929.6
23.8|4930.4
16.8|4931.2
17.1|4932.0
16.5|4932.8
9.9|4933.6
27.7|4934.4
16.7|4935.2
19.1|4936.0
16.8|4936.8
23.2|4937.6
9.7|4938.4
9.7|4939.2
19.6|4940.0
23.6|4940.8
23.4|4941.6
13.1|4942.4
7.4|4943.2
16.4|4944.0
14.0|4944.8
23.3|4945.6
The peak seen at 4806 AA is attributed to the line H-gamma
